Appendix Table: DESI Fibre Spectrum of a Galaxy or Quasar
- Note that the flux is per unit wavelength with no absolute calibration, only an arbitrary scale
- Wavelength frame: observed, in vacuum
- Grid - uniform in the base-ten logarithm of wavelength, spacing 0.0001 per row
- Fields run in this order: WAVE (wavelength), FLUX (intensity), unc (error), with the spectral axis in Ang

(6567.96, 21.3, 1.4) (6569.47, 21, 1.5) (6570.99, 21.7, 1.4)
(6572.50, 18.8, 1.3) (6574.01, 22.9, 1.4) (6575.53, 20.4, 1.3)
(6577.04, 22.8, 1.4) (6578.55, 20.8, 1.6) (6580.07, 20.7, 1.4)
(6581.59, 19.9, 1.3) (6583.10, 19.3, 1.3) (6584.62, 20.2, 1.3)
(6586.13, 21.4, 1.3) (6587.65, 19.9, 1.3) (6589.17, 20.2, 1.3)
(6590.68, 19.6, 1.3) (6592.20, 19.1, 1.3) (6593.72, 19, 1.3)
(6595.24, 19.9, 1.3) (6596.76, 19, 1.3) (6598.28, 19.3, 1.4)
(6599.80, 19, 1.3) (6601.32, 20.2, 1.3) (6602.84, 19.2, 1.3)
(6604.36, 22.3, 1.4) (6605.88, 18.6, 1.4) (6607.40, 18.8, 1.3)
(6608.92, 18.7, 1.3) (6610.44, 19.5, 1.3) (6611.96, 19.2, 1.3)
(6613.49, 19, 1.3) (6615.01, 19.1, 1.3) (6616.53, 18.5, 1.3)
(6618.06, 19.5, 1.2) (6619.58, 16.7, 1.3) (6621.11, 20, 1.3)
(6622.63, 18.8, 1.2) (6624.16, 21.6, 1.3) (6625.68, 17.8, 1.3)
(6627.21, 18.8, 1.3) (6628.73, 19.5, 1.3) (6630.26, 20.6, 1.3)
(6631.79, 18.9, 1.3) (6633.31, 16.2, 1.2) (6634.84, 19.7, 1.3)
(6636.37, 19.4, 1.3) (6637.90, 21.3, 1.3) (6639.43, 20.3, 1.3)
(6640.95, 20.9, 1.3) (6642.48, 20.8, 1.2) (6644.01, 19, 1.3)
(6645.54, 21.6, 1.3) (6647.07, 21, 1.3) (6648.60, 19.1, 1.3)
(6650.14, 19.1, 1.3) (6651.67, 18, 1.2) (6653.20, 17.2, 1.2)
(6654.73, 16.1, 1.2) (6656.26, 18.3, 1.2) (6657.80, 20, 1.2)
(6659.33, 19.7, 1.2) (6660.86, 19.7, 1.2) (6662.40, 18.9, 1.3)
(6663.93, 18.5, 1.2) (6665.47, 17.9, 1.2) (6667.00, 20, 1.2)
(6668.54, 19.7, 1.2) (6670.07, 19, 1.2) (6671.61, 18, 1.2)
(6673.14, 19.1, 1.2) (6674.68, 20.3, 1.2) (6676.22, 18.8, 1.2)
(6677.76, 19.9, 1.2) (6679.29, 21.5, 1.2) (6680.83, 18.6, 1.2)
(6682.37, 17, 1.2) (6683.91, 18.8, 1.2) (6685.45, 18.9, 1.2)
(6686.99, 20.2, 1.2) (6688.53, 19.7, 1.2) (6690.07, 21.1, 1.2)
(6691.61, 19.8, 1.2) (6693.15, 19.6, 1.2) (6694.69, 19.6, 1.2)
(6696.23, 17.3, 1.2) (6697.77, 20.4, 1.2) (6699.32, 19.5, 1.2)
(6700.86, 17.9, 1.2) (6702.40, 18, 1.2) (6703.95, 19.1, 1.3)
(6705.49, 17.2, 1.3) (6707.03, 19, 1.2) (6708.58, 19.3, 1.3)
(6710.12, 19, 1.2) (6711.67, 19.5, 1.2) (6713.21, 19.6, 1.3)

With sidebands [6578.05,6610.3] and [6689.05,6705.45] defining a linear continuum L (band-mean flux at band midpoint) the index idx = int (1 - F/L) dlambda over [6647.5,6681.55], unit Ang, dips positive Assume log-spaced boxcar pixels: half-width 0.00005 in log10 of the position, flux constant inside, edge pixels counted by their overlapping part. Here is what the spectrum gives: 0.6 Ang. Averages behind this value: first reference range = 19.8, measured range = 19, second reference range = 19.1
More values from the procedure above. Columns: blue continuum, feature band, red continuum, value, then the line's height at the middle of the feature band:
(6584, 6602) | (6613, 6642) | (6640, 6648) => 1.5 Ang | 20.3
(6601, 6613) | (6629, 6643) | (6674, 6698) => -0.2 Ang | 19.5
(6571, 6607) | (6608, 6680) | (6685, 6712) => 1.4 Ang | 19.6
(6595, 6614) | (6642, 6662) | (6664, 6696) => 0.2 Ang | 19.4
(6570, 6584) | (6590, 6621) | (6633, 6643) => 1.8 Ang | 20.4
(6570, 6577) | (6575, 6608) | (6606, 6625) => 0.5 Ang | 20.3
